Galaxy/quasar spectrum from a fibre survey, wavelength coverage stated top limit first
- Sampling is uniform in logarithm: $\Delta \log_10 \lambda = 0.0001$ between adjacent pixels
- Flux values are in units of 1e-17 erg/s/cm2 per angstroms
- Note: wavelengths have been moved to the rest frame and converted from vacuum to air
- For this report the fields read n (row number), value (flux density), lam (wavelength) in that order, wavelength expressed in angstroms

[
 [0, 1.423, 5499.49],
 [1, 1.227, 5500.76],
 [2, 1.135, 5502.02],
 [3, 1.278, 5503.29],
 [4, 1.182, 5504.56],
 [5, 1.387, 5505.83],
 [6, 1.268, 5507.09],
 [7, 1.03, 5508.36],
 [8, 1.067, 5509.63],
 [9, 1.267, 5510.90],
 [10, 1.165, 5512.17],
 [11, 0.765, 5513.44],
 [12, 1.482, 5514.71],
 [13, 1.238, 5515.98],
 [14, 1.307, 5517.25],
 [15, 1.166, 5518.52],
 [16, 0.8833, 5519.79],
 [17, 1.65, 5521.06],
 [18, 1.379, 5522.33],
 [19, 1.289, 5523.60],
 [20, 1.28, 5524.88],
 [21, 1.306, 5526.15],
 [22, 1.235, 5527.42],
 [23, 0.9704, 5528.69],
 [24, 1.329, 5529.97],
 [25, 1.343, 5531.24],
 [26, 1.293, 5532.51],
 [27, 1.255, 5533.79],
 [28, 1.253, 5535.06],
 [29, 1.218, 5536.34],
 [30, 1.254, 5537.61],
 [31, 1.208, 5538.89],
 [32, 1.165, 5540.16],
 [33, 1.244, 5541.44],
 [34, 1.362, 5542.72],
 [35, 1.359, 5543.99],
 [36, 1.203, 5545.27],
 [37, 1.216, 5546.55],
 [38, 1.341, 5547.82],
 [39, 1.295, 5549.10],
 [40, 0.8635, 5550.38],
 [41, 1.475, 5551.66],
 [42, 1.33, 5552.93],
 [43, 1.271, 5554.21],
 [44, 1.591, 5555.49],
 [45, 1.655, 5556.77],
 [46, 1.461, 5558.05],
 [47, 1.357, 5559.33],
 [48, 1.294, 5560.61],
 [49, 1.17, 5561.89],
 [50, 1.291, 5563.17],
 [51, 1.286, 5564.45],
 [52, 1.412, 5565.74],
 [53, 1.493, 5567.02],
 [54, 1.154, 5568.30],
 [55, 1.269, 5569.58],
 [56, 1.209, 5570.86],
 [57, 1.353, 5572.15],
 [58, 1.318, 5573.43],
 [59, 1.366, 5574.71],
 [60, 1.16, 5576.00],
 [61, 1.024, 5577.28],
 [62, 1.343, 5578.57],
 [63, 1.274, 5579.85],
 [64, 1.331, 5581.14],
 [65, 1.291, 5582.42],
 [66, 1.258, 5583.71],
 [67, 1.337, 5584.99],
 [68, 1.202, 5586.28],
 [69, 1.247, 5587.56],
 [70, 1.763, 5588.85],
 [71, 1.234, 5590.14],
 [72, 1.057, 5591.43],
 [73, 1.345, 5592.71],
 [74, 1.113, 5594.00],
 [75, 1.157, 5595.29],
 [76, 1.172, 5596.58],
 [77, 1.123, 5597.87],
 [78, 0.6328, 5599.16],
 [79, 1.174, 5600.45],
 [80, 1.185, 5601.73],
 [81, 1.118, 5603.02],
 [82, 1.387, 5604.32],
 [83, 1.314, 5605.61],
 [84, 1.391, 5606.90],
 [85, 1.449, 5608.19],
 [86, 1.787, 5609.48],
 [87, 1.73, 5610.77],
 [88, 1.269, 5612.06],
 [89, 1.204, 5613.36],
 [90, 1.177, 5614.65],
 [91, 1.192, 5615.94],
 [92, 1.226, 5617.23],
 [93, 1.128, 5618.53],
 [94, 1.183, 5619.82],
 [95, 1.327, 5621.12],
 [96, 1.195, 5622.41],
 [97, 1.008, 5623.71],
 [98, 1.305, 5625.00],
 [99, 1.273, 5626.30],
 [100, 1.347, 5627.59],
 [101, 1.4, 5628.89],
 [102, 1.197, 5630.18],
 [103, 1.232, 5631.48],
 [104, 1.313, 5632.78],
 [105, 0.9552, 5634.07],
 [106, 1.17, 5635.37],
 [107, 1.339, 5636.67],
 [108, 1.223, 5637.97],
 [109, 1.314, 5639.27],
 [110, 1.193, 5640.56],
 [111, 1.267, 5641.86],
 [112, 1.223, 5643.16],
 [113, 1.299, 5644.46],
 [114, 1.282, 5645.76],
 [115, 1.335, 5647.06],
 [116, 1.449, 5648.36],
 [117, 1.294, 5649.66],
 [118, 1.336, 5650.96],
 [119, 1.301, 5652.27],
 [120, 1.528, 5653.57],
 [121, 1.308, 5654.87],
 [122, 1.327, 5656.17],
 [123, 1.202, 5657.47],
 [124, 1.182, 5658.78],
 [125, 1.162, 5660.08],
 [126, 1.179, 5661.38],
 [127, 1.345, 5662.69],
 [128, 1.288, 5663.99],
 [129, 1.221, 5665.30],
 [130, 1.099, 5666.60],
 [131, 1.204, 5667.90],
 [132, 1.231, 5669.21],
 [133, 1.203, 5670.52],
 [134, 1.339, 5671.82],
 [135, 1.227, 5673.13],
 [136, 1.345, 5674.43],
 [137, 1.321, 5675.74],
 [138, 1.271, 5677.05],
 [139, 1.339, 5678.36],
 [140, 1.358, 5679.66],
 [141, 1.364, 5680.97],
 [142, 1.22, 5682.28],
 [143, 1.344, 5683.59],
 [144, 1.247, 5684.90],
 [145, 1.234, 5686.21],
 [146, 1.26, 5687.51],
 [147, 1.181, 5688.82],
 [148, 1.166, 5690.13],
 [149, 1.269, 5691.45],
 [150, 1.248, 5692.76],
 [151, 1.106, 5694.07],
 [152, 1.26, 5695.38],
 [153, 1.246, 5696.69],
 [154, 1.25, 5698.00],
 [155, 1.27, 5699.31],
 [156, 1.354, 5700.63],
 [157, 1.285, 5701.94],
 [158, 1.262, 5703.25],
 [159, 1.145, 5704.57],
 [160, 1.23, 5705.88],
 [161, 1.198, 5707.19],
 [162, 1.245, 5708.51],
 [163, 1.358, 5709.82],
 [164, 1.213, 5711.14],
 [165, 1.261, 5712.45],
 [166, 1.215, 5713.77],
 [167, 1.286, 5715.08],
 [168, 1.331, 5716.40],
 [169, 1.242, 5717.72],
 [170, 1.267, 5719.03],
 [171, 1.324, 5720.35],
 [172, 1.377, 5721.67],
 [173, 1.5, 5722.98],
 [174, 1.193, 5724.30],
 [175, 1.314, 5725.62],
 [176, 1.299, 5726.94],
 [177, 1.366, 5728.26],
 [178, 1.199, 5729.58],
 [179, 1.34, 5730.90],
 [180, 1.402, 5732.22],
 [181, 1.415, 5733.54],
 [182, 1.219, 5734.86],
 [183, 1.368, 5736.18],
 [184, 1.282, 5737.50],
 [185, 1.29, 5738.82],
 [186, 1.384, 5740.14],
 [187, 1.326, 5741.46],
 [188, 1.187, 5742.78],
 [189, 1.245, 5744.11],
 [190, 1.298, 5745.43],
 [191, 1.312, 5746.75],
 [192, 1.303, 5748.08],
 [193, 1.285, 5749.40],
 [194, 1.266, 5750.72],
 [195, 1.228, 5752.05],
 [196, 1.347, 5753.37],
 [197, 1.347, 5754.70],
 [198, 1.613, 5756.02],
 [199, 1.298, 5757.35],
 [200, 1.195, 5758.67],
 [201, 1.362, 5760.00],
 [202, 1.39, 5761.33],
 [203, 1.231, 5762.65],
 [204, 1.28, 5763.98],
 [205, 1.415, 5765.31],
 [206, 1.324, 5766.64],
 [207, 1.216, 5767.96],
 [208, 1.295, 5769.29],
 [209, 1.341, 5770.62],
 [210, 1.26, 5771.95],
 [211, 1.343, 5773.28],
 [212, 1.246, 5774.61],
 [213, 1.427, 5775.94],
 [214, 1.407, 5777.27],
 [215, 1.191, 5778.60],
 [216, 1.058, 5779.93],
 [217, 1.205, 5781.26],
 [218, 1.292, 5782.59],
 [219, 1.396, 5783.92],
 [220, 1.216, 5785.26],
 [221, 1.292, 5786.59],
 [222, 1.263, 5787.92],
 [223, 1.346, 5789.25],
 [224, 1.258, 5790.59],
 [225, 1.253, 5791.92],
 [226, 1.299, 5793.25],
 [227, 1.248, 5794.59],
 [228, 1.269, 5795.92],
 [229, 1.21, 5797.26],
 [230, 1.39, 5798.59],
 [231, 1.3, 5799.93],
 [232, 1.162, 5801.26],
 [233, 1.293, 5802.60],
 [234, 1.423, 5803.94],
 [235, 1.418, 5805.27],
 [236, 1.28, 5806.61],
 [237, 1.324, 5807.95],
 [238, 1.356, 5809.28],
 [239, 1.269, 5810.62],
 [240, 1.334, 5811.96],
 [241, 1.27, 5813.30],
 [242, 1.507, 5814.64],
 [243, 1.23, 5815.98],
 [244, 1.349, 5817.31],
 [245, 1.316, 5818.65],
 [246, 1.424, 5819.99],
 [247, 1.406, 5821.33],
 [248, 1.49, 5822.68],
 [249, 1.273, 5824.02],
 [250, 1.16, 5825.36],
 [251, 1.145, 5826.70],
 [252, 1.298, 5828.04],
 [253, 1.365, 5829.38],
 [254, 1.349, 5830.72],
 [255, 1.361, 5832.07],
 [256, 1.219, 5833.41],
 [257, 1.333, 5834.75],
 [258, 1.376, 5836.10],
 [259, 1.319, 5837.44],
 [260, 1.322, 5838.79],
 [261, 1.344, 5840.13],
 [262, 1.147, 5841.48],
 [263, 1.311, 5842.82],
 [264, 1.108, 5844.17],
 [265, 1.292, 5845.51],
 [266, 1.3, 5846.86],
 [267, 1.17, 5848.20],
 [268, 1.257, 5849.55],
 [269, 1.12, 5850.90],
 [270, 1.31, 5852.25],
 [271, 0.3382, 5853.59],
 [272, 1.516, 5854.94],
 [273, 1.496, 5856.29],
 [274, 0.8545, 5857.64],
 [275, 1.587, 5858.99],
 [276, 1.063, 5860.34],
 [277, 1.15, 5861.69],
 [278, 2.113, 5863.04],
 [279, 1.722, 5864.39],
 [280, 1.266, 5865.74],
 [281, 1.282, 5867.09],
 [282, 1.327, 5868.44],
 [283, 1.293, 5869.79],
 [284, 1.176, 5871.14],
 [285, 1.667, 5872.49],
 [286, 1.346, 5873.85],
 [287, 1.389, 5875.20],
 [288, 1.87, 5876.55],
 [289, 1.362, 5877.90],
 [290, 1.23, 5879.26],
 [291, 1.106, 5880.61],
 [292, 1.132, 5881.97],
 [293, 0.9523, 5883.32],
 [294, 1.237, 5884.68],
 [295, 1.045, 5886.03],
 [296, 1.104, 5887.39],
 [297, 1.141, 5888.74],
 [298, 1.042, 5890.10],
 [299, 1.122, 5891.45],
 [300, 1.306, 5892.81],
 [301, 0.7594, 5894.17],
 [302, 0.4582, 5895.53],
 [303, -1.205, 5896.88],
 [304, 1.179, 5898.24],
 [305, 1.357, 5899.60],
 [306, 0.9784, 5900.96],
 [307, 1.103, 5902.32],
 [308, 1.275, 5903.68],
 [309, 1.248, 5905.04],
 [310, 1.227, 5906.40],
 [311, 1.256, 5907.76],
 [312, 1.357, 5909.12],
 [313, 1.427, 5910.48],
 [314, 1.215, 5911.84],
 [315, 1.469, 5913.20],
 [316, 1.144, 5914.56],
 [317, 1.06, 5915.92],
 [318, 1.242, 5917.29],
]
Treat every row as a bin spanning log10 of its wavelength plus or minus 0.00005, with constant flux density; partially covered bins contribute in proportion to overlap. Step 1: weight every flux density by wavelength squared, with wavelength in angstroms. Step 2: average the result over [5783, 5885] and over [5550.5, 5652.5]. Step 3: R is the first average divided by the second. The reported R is 1.10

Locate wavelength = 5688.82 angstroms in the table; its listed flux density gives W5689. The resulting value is 1.181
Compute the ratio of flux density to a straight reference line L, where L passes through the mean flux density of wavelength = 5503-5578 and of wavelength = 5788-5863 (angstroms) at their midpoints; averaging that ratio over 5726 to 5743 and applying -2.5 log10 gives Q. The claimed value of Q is -0.032 mag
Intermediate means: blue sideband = 1.27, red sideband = 1.29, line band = 1.32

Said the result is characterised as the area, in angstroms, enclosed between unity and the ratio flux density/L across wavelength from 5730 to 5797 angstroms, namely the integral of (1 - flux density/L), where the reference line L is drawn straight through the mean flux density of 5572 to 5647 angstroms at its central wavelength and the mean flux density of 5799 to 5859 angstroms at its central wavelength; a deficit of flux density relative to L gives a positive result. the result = -1.4 angstroms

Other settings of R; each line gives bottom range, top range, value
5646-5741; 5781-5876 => 1.07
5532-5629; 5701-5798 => 1.08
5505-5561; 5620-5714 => 1.04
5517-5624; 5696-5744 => 1.07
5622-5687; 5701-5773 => 1.06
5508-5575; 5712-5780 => 1.10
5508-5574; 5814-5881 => 1.15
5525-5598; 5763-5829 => 1.10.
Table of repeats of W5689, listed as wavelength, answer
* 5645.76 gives 1.282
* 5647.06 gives 1.335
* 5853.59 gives 0.3382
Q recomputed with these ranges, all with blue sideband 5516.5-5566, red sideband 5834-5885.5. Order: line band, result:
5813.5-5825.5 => -0.05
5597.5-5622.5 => 0.02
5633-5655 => 0.01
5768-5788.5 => 0.01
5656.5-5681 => 0.03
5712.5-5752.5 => -0.01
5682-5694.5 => 0.05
